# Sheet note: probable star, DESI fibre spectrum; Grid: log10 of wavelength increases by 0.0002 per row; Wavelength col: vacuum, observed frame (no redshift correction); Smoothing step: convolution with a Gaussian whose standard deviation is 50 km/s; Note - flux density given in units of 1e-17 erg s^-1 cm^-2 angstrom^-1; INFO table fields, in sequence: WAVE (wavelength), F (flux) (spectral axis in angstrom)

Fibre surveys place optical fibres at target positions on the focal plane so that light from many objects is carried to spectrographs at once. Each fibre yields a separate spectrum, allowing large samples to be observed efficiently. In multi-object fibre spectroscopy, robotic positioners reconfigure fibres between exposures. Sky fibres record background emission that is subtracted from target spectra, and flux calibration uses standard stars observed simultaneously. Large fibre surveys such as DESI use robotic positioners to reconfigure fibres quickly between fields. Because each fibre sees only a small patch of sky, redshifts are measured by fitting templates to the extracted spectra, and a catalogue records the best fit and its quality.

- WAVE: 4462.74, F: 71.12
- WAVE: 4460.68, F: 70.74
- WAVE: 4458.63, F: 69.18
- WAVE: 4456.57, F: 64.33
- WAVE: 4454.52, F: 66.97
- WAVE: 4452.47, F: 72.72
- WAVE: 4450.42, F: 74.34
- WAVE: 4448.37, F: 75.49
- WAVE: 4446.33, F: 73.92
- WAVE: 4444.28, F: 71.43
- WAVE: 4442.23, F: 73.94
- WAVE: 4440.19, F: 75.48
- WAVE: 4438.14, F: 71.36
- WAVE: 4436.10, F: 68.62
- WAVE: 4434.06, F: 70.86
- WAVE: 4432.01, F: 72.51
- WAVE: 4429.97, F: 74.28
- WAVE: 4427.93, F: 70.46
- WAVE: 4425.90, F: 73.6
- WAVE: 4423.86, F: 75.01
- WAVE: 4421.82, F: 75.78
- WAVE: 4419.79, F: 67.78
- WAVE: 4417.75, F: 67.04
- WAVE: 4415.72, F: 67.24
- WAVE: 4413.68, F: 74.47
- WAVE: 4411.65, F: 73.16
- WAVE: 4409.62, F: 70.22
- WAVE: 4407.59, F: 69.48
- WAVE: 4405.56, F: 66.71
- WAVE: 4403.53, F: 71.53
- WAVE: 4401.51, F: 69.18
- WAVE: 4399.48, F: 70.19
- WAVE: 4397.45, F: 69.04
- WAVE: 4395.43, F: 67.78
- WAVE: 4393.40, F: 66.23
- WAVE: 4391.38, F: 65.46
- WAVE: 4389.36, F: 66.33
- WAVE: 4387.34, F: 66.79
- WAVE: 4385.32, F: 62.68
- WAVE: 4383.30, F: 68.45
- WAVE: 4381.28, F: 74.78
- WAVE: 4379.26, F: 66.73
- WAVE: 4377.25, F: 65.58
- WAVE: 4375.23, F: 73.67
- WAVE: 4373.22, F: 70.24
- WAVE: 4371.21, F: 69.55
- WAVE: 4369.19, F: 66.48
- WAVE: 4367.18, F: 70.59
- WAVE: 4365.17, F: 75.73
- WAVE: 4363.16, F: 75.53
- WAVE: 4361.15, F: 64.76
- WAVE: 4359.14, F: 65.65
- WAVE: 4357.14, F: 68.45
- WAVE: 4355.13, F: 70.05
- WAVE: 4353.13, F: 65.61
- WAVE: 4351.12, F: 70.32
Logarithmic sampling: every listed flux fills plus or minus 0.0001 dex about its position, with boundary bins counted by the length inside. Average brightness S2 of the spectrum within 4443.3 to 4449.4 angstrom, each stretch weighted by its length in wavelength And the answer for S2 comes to 73.7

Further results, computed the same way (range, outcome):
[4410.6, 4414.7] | 73.8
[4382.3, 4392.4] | 66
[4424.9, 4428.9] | 72.2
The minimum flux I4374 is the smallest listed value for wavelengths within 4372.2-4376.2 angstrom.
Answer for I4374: 70.24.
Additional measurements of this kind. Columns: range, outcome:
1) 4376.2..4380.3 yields 65.58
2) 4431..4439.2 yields 68.62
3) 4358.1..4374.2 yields 64.76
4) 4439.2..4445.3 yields 71.43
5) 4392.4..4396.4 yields 66.23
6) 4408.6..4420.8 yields 67.04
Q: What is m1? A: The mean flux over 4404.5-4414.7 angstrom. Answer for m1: 70.8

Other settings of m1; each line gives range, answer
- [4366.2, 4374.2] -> 69.2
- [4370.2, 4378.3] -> 69.8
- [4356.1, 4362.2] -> 66.4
